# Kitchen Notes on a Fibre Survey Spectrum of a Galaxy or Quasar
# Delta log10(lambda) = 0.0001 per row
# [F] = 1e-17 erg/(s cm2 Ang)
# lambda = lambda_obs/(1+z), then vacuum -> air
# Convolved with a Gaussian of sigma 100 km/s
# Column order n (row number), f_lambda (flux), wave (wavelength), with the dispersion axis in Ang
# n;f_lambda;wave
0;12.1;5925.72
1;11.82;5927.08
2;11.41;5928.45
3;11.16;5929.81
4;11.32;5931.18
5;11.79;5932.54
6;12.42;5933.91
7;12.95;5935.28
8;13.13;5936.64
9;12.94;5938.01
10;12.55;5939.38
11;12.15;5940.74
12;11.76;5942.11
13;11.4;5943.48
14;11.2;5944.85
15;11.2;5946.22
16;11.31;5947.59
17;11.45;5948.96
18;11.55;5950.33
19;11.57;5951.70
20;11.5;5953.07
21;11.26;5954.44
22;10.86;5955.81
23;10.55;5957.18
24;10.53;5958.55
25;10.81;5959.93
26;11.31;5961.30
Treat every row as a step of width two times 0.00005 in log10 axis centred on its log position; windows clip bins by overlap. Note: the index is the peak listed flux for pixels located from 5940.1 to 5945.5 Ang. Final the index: 12.15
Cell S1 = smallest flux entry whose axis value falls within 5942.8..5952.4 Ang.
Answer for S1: 11.2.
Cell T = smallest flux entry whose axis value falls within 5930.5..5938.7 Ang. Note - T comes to 11.32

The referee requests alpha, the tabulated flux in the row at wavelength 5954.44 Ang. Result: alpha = 11.26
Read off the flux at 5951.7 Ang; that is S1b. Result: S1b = 11.57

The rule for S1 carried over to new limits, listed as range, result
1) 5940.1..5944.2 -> 11.4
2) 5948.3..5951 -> 11.45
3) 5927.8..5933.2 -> 11.16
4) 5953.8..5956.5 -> 10.86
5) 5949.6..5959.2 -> 10.53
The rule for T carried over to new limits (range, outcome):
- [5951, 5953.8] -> 11.5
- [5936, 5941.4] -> 12.15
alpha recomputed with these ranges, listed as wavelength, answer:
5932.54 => 11.79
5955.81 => 10.86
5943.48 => 11.4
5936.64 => 13.13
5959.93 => 10.81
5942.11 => 11.76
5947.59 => 11.31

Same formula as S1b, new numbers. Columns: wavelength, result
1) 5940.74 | 12.15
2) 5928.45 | 11.41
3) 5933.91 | 12.42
